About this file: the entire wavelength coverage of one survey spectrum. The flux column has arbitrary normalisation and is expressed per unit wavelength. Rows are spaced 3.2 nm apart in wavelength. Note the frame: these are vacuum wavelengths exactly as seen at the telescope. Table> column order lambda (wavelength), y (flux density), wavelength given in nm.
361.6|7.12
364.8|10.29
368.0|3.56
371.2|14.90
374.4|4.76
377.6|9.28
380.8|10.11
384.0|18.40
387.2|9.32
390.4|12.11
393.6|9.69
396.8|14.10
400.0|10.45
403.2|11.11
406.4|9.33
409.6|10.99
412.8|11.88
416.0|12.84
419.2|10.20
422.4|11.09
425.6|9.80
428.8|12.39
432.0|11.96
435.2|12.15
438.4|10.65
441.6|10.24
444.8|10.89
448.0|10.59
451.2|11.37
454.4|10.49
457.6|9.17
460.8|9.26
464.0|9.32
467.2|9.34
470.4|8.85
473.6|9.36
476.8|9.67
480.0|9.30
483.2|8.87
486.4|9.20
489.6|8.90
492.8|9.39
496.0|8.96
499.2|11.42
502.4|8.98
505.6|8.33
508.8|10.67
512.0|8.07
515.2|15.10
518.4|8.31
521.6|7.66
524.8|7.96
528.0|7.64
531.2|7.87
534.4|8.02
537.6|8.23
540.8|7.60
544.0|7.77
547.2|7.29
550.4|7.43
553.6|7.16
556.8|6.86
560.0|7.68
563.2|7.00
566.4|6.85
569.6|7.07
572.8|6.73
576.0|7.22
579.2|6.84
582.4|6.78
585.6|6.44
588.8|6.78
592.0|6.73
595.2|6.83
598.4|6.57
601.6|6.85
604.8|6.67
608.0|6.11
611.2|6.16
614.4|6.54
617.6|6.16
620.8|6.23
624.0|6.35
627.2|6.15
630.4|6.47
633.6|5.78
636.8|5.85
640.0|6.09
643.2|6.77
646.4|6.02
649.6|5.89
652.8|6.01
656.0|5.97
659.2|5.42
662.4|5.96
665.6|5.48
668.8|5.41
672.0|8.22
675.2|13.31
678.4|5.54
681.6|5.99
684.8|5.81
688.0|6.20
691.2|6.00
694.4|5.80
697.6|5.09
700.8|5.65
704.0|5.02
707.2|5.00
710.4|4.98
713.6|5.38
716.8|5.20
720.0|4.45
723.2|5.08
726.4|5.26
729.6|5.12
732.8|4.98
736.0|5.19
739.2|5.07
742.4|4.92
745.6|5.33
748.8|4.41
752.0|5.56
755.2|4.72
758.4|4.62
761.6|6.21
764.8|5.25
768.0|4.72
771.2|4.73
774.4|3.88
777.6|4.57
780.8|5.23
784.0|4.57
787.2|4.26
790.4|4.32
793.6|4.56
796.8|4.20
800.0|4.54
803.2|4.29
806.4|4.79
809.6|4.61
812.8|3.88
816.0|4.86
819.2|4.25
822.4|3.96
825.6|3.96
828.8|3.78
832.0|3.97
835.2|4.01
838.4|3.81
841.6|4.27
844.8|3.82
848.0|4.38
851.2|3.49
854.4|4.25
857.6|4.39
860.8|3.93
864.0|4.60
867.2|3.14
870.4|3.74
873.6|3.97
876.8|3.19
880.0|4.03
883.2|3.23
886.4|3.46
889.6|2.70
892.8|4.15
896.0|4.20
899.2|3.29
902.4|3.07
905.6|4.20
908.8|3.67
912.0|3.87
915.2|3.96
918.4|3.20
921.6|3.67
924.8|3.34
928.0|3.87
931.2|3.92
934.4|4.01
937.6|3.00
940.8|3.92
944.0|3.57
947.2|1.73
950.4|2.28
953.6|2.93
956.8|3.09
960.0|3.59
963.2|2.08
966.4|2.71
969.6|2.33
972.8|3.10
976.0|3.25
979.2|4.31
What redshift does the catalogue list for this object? 0.026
